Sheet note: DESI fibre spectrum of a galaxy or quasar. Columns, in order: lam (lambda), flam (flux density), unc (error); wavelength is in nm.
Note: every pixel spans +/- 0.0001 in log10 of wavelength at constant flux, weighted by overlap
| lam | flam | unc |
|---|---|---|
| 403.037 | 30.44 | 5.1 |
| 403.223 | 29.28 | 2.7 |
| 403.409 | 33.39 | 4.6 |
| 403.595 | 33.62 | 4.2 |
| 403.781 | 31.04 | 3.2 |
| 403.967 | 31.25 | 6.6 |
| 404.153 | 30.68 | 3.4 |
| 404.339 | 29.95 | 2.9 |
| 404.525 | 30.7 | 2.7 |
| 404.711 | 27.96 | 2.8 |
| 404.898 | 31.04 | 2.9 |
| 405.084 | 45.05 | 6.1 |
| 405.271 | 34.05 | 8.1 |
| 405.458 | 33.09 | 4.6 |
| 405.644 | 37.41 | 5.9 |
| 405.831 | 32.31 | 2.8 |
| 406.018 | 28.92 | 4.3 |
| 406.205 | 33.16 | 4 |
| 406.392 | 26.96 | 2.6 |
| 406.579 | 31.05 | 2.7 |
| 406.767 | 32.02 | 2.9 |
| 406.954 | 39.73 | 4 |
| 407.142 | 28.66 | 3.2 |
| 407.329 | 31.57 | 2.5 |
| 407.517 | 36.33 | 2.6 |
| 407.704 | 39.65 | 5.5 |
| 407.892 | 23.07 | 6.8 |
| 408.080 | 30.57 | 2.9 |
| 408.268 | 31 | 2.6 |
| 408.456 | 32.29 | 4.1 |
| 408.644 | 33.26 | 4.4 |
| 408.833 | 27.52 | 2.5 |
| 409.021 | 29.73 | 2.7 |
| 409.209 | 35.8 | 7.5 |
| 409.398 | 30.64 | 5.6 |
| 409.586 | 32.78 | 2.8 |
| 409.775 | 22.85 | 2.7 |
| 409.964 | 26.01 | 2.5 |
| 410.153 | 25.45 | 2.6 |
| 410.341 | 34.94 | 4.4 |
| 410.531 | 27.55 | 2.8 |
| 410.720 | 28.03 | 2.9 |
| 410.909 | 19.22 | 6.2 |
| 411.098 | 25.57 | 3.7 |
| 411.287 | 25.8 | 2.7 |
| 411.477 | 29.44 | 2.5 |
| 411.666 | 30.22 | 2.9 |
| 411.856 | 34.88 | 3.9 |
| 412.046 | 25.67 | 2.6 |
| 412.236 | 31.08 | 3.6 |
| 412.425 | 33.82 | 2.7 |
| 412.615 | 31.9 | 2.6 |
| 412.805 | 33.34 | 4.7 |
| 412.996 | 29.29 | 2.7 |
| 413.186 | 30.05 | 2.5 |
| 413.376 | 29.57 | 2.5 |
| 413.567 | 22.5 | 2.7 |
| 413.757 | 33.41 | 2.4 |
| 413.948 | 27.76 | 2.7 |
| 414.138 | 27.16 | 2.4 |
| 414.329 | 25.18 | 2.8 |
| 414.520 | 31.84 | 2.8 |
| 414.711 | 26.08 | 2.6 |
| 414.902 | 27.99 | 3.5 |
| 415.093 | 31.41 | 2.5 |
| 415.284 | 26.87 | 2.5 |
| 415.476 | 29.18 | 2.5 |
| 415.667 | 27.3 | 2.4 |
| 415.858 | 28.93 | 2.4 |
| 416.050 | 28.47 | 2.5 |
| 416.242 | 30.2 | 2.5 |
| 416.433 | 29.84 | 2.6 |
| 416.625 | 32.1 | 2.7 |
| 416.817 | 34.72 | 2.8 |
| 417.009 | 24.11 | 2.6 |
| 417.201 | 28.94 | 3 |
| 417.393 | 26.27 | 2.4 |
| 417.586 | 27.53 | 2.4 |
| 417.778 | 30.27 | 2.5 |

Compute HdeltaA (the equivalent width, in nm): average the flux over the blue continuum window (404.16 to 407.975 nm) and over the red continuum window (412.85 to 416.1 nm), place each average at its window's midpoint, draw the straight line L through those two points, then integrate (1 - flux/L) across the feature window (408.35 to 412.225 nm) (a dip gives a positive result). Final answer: 0.21 nm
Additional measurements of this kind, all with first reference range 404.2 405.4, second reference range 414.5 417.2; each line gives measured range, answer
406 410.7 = 0.14 nm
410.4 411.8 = 0.17 nm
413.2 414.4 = 0.08 nm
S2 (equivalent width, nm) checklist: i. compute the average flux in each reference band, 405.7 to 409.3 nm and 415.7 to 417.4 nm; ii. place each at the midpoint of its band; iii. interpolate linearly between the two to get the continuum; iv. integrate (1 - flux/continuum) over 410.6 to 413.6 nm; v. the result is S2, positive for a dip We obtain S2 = 0.16 nm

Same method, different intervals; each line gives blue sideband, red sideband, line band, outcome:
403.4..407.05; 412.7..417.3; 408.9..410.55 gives 0.07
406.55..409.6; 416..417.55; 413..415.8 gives 0.16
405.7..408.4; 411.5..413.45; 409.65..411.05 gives 0.22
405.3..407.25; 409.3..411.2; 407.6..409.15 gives -0.07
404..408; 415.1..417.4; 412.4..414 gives 0.00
